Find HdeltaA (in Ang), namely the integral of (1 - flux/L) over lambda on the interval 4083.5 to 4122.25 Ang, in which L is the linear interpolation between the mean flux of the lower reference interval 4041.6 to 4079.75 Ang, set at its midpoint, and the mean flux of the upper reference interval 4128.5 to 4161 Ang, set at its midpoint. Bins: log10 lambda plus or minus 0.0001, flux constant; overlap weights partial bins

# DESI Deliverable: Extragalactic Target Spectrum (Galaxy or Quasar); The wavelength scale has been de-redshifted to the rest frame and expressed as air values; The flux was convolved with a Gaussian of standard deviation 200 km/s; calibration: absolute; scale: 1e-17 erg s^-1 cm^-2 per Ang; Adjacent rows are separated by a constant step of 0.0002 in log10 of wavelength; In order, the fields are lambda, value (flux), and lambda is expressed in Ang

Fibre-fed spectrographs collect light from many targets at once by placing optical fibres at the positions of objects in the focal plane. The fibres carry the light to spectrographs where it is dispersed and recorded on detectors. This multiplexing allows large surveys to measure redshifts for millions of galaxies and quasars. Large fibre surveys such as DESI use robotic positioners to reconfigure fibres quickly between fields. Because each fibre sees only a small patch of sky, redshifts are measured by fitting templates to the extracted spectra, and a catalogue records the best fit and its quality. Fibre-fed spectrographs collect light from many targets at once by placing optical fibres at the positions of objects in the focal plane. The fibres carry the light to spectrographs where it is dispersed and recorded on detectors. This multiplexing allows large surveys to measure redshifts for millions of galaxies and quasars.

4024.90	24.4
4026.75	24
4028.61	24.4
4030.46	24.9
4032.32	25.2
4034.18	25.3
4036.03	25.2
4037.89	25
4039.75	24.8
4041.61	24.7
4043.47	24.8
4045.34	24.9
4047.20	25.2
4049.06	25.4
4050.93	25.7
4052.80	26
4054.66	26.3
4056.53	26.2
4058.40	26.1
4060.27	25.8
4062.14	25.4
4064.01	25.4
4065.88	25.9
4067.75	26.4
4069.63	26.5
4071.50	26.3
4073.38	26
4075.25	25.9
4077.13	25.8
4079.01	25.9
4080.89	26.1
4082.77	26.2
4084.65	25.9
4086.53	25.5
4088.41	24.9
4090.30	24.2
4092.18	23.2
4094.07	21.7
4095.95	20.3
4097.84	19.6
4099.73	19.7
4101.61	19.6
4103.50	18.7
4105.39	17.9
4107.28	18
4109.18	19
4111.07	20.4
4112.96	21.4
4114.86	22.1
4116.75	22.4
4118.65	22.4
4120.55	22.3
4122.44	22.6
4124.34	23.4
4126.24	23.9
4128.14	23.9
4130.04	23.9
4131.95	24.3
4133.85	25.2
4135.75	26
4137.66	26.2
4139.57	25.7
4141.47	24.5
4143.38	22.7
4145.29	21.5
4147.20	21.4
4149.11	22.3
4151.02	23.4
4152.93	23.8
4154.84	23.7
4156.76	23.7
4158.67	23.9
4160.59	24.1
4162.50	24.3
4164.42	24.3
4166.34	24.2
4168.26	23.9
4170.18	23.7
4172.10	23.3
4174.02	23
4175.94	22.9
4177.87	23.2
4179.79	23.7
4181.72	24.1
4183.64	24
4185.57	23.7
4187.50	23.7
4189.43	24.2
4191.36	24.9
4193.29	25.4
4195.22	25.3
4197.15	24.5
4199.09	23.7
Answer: 5.2 Ang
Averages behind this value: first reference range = 25.8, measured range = 21.5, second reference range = 23.9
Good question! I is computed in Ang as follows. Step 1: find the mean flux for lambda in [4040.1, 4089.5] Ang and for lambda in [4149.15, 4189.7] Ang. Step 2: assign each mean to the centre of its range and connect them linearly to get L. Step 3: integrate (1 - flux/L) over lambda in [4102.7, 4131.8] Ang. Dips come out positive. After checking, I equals 3.67 Ang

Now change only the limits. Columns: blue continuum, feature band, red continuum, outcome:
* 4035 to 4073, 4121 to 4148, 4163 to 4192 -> 0.5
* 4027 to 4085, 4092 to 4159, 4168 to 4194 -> 6.1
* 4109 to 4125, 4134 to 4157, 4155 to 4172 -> -0.6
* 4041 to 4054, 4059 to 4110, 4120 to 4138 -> 2.5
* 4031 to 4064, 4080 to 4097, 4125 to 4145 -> 0.5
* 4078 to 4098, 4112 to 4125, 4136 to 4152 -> 0.8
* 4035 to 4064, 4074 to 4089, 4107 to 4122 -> -1.6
